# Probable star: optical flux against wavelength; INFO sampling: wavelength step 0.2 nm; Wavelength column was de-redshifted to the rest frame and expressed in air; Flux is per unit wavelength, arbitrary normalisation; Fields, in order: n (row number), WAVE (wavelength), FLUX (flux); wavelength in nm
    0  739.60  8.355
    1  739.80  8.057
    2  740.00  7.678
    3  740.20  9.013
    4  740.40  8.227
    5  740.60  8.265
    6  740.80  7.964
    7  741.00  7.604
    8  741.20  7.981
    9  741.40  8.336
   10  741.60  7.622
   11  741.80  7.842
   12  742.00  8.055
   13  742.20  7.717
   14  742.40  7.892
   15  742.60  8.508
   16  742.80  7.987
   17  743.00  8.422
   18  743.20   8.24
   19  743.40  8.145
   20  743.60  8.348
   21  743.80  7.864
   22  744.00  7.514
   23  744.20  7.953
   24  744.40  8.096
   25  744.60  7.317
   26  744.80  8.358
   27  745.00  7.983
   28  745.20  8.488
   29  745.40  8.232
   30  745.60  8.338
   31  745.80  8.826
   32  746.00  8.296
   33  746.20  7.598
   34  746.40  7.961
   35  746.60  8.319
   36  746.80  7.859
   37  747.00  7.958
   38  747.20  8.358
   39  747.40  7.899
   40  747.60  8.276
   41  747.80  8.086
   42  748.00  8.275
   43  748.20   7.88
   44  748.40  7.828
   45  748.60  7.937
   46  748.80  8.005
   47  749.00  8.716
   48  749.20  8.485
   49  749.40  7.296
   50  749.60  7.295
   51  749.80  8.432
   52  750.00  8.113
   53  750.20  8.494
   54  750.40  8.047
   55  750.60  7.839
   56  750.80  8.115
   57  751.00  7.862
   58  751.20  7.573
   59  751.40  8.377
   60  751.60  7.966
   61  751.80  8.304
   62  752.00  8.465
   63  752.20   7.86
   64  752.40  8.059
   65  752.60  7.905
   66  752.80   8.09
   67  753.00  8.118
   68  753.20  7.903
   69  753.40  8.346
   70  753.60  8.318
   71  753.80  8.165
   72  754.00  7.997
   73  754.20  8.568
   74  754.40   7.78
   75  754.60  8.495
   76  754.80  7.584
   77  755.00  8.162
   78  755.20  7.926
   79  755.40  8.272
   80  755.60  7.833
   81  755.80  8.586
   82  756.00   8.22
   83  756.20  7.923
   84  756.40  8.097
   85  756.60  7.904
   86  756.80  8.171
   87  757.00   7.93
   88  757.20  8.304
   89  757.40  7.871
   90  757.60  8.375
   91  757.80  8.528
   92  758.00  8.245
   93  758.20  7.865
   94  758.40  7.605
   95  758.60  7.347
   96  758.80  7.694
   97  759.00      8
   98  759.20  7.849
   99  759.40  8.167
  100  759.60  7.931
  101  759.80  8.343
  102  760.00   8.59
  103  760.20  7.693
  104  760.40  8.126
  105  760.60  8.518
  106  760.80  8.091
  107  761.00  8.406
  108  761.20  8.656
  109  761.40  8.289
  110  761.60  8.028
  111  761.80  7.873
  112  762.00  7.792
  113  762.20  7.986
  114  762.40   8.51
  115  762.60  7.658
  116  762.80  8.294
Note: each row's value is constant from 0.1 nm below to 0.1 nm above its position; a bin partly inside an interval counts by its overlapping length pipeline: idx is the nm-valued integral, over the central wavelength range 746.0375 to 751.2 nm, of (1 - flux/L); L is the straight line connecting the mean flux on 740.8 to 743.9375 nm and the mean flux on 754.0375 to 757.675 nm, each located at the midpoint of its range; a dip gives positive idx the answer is 0.02 nm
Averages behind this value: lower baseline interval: 8.03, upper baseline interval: 8.11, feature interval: 8.03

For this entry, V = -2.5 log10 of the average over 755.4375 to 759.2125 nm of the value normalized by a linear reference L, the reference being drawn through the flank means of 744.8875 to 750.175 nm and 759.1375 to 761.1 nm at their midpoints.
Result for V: 0.018 mag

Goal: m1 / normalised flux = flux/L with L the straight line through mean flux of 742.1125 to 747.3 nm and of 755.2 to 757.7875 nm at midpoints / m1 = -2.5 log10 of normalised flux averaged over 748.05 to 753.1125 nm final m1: 0.01 mag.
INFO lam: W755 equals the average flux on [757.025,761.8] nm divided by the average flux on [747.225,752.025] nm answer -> 1.0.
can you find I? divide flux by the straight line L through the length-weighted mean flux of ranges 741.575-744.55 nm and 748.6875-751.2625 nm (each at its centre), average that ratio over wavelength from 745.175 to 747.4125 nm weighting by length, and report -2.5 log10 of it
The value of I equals -0.02 mag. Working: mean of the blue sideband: 8.01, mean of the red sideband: 8.03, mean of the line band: 8.18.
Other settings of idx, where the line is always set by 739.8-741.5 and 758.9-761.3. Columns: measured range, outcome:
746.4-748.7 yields 0.027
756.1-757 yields 0.019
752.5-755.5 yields 0.025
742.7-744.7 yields 0.037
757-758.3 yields 0.002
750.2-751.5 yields 0.025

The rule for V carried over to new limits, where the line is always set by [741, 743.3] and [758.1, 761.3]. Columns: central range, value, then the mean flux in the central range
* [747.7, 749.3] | -0.01 mag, 8.15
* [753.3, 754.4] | -0.02 mag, 8.23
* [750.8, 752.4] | 0.00 mag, 8.06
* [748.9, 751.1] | 0.00 mag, 8.06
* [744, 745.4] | 0.00 mag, 8.01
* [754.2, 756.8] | -0.01 mag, 8.09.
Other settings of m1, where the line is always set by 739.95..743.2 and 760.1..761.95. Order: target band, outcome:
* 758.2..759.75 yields 0.047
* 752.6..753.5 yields 0.006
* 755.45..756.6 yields 0.004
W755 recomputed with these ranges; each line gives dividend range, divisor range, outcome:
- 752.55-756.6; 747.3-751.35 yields 1.01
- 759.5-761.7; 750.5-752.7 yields 1.03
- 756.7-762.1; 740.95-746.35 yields 1.00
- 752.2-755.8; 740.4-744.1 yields 1.01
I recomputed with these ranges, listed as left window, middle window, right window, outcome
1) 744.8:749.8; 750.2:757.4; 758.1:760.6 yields -0.01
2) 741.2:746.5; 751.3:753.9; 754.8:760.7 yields -0.01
